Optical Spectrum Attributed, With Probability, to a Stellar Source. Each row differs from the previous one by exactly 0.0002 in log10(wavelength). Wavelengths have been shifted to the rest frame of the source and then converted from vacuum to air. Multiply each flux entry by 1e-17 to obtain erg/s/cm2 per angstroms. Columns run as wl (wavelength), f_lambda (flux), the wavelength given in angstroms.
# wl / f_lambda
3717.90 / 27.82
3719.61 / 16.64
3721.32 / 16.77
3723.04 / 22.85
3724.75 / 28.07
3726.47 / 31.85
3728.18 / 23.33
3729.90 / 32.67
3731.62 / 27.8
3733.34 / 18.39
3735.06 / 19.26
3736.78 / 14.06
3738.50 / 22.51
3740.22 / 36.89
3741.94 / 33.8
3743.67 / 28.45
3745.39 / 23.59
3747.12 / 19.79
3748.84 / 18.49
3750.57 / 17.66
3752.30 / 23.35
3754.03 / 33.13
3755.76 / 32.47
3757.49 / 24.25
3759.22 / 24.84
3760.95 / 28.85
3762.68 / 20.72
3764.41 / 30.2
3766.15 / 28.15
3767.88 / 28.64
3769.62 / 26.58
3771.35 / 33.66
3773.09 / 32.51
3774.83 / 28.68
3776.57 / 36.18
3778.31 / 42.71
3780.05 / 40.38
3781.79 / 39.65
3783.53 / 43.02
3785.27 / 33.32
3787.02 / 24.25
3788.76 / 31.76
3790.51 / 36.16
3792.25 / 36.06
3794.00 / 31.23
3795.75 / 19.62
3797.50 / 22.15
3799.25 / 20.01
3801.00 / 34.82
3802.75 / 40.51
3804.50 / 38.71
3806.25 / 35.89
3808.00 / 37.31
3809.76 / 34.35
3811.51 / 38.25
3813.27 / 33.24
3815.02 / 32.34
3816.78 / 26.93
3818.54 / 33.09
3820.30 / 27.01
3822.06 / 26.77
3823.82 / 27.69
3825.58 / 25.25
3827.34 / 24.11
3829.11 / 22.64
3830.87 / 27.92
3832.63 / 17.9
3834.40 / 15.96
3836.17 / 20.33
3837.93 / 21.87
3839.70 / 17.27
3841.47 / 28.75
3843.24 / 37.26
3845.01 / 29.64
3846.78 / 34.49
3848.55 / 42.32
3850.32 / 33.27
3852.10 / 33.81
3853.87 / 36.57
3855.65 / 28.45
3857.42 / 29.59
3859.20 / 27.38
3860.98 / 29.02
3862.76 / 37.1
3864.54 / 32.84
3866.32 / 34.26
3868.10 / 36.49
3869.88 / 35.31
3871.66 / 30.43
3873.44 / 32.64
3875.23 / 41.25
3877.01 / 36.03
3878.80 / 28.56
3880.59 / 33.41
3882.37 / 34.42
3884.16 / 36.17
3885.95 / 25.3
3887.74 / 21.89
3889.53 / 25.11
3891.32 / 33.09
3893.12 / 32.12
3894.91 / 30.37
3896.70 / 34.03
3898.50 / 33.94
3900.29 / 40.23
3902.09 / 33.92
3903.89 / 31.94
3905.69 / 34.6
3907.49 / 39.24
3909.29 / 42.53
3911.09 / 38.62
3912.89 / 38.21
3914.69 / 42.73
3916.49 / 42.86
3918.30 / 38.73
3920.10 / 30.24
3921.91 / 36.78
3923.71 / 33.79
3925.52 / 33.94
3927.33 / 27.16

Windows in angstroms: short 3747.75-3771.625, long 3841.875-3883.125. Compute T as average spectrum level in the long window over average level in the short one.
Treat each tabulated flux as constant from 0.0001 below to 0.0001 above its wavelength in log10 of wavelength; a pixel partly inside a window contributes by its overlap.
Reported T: 1.3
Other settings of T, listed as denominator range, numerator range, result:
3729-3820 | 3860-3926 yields 1.15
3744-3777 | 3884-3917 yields 1.28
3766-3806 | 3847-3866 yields 1.01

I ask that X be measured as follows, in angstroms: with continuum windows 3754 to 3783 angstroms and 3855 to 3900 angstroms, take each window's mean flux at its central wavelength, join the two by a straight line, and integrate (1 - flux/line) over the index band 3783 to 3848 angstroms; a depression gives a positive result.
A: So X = 4.7 angstroms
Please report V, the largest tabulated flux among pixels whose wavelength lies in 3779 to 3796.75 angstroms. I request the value 43.02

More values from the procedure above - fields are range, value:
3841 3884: 42.32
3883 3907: 40.23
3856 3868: 37.1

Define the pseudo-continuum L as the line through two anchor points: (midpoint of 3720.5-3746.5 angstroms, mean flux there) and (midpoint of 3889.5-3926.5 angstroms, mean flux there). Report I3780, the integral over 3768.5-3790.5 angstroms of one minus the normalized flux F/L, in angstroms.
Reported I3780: -4.95 angstroms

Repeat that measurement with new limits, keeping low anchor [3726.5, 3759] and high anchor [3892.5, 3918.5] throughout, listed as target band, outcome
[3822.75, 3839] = 4.6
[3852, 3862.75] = 0.8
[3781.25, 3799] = -1.6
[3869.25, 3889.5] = 1.8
